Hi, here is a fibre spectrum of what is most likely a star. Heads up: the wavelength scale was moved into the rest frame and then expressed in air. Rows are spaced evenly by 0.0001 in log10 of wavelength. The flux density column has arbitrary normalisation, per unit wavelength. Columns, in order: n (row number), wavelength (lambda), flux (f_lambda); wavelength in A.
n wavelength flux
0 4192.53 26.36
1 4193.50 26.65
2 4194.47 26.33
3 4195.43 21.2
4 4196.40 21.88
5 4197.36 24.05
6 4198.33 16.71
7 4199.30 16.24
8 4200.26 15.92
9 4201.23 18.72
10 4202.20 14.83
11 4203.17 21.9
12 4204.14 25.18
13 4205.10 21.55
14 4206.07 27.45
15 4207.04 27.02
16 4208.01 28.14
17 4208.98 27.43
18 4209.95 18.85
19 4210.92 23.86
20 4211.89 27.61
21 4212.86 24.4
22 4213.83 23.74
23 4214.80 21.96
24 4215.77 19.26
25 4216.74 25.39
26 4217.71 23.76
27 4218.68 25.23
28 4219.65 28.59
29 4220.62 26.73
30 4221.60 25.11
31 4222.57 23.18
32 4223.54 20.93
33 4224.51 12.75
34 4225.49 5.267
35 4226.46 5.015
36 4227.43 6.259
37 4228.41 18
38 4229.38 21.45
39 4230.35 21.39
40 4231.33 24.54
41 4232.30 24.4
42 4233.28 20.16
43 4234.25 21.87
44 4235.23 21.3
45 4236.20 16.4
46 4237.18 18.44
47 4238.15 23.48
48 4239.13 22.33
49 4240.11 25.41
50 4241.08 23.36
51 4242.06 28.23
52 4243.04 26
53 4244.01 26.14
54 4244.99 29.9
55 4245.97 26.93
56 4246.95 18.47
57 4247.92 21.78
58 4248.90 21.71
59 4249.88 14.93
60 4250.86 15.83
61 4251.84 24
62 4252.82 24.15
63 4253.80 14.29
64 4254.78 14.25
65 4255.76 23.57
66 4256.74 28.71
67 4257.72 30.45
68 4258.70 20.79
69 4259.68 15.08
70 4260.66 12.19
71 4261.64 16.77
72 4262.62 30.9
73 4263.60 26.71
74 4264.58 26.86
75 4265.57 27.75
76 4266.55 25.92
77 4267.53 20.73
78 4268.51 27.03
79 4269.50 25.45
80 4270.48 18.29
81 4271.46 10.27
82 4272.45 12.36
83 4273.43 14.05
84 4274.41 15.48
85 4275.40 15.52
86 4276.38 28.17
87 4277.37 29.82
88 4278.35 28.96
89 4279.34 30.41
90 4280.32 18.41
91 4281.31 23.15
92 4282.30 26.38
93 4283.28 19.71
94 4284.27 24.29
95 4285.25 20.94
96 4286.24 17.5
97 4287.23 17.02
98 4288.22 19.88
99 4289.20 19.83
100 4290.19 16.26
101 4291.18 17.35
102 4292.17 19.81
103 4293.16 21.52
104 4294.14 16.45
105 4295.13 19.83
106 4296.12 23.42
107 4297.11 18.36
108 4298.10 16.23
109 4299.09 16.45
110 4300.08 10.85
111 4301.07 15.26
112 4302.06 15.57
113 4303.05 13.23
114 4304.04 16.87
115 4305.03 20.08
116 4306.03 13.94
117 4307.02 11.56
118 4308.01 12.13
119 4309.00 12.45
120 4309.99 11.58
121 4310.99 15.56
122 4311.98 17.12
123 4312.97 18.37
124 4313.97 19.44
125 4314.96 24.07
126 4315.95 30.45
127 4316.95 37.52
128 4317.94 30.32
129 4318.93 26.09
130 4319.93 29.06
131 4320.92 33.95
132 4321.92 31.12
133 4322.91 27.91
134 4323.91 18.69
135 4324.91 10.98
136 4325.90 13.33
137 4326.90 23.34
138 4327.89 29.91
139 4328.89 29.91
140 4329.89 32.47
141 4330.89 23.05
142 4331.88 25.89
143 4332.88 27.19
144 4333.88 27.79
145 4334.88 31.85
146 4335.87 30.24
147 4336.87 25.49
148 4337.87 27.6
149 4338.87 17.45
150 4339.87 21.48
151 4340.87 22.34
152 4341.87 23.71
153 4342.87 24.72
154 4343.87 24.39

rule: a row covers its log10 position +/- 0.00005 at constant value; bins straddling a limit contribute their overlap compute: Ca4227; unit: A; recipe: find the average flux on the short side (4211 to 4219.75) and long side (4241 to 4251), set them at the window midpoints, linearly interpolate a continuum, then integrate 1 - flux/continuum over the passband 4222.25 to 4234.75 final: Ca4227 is 3.4 A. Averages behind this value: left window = 24.2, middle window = 17.2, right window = 23.3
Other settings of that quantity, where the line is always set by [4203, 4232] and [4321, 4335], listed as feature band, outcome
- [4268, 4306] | 7.2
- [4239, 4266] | 0.1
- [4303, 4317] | 3.9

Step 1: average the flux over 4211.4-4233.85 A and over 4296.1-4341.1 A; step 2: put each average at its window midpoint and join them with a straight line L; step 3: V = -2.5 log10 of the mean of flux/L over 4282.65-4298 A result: 0.11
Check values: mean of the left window 20.7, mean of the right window 21.9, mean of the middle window 19.5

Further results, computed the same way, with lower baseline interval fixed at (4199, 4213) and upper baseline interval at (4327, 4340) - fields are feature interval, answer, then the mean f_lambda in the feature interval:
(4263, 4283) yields 0.11 mag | 22.6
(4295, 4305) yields 0.48 mag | 16.7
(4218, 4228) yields 0.27 mag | 18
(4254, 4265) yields 0.11 mag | 22.2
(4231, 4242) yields 0.07 mag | 22.2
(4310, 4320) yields 0.10 mag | 24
